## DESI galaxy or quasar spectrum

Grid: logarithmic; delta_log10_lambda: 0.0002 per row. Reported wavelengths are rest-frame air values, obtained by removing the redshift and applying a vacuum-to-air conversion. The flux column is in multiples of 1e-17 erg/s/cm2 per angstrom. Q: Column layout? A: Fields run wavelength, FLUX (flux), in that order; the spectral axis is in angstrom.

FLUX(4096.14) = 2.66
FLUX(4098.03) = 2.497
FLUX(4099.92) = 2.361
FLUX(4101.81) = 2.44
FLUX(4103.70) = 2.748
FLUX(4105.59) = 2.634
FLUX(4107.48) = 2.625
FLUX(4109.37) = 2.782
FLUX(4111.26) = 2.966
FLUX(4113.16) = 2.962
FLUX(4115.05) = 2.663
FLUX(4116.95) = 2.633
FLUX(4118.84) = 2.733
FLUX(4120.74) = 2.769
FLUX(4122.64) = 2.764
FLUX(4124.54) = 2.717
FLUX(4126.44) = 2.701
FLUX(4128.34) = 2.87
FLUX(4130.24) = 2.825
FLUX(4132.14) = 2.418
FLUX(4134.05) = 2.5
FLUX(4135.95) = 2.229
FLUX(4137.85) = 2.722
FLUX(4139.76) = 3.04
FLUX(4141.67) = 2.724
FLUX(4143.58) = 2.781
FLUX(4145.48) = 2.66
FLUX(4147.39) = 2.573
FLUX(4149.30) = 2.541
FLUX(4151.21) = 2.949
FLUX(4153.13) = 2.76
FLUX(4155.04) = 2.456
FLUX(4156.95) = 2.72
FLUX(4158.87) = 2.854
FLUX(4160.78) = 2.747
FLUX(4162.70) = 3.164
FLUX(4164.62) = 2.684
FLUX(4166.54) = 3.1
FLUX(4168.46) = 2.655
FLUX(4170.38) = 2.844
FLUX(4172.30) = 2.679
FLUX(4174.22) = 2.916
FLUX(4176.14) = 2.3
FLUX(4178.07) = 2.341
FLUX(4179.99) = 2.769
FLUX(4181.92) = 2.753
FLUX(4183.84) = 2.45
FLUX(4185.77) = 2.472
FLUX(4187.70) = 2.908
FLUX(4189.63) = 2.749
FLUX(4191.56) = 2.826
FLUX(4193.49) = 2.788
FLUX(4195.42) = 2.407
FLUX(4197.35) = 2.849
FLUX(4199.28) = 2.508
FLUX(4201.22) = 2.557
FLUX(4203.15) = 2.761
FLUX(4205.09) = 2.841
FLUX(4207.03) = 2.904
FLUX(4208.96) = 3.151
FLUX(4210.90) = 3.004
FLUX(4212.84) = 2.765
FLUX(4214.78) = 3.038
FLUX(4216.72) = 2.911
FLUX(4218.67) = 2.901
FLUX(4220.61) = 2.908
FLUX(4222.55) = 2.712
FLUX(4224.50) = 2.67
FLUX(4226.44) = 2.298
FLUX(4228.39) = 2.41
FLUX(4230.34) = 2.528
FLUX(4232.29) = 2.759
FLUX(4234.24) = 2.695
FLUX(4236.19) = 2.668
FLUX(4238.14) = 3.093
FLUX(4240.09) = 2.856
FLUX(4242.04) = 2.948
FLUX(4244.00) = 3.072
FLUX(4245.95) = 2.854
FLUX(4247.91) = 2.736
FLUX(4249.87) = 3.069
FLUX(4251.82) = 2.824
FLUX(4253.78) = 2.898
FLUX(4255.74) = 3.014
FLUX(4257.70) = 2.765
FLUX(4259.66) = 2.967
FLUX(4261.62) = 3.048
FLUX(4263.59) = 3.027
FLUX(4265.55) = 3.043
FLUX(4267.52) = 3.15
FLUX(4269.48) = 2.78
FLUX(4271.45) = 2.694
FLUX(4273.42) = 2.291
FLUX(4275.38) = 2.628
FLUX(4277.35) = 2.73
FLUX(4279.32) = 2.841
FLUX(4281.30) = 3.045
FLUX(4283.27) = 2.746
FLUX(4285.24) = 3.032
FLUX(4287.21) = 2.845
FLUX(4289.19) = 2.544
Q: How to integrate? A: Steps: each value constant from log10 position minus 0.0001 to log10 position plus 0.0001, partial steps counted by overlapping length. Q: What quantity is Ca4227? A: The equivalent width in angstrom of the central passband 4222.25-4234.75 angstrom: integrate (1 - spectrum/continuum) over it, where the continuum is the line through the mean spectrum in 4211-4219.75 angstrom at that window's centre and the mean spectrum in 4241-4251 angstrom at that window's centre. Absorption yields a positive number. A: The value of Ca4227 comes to 1.5 angstrom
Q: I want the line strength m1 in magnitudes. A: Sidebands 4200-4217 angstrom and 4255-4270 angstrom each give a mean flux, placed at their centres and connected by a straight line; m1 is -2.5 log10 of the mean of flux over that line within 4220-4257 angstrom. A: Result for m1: 0.05 mag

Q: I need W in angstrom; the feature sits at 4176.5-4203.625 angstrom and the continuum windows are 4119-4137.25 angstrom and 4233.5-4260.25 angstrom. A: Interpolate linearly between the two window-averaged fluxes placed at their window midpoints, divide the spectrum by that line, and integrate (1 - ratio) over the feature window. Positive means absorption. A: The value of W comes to 1.3 angstrom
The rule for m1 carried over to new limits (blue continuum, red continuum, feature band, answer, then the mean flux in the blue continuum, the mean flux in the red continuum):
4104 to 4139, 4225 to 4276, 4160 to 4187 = 0.02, 2.7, 2.81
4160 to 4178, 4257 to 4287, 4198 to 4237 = 0.02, 2.76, 2.85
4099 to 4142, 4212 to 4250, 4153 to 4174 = -0.03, 2.69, 2.79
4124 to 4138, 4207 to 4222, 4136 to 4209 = 0.02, 2.62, 2.95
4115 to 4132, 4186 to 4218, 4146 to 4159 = 0.03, 2.73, 2.8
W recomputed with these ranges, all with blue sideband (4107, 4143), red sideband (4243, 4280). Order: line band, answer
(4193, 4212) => 0.17 angstrom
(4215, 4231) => 0.77 angstrom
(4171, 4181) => 0.59 angstrom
